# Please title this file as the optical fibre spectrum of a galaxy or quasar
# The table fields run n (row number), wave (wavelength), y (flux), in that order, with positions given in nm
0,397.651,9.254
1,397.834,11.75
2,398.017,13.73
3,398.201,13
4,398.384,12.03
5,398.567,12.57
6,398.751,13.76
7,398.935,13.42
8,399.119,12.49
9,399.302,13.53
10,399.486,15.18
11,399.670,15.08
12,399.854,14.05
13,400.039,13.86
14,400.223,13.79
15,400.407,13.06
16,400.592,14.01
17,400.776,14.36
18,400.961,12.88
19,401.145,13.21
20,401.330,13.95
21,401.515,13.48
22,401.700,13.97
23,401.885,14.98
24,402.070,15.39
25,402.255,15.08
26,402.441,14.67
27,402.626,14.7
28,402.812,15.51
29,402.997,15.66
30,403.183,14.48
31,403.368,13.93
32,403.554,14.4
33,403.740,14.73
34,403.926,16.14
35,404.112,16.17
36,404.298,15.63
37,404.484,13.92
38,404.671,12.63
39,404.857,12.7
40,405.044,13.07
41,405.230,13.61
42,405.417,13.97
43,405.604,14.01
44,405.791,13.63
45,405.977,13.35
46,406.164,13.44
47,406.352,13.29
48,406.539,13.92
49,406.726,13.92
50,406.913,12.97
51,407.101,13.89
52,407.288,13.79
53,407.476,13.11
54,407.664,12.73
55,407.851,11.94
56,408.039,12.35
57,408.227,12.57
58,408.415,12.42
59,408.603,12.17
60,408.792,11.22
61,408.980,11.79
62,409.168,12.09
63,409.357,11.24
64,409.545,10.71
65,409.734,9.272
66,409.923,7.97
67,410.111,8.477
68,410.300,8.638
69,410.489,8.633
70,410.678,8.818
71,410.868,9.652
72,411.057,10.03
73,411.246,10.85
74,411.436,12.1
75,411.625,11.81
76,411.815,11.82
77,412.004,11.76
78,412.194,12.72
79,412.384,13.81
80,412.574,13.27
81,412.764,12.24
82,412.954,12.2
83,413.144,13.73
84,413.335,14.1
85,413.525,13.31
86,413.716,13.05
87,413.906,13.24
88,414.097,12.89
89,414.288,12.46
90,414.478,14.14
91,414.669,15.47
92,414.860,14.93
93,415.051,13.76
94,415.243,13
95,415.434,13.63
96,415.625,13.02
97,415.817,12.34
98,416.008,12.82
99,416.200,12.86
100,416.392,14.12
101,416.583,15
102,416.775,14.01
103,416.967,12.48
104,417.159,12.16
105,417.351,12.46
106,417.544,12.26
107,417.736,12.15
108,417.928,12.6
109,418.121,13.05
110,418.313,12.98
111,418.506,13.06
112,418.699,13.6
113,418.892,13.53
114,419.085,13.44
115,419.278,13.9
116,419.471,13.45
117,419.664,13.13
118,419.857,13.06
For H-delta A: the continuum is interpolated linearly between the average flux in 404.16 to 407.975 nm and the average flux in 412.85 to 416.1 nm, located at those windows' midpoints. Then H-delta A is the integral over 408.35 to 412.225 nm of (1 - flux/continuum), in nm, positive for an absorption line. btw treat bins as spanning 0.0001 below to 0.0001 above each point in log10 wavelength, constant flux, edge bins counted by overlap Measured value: 0.81 nm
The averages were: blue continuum 13.5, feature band 10.6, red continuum 13.4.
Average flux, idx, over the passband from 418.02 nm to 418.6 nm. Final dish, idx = 13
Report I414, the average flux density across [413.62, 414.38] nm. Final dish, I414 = 12.9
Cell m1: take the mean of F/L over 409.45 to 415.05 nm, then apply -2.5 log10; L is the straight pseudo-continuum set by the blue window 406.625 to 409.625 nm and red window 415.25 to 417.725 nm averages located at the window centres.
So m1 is 0.08 mag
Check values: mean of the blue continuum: 12.4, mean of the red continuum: 13.1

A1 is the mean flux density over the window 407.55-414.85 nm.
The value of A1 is 11.8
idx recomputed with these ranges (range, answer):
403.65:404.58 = 15.3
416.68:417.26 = 12.9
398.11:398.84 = 12.8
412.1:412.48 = 13.3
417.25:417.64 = 12.3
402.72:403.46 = 14.9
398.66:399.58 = 13.7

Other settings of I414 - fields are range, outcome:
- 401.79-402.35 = 15.1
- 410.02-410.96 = 8.83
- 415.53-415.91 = 12.7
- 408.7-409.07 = 11.5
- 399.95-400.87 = 13.8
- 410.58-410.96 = 9.21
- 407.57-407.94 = 12.4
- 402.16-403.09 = 15.1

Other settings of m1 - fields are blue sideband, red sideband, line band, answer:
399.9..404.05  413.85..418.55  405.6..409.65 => 0.10 mag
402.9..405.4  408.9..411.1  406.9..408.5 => -0.11 mag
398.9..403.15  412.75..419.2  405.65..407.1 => 0.03 mag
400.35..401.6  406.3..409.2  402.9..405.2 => -0.10 mag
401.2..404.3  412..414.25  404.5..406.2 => 0.08 mag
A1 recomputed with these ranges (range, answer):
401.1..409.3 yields 13.7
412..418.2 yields 13.2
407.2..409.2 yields 12.4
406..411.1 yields 11.6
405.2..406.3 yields 13.6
